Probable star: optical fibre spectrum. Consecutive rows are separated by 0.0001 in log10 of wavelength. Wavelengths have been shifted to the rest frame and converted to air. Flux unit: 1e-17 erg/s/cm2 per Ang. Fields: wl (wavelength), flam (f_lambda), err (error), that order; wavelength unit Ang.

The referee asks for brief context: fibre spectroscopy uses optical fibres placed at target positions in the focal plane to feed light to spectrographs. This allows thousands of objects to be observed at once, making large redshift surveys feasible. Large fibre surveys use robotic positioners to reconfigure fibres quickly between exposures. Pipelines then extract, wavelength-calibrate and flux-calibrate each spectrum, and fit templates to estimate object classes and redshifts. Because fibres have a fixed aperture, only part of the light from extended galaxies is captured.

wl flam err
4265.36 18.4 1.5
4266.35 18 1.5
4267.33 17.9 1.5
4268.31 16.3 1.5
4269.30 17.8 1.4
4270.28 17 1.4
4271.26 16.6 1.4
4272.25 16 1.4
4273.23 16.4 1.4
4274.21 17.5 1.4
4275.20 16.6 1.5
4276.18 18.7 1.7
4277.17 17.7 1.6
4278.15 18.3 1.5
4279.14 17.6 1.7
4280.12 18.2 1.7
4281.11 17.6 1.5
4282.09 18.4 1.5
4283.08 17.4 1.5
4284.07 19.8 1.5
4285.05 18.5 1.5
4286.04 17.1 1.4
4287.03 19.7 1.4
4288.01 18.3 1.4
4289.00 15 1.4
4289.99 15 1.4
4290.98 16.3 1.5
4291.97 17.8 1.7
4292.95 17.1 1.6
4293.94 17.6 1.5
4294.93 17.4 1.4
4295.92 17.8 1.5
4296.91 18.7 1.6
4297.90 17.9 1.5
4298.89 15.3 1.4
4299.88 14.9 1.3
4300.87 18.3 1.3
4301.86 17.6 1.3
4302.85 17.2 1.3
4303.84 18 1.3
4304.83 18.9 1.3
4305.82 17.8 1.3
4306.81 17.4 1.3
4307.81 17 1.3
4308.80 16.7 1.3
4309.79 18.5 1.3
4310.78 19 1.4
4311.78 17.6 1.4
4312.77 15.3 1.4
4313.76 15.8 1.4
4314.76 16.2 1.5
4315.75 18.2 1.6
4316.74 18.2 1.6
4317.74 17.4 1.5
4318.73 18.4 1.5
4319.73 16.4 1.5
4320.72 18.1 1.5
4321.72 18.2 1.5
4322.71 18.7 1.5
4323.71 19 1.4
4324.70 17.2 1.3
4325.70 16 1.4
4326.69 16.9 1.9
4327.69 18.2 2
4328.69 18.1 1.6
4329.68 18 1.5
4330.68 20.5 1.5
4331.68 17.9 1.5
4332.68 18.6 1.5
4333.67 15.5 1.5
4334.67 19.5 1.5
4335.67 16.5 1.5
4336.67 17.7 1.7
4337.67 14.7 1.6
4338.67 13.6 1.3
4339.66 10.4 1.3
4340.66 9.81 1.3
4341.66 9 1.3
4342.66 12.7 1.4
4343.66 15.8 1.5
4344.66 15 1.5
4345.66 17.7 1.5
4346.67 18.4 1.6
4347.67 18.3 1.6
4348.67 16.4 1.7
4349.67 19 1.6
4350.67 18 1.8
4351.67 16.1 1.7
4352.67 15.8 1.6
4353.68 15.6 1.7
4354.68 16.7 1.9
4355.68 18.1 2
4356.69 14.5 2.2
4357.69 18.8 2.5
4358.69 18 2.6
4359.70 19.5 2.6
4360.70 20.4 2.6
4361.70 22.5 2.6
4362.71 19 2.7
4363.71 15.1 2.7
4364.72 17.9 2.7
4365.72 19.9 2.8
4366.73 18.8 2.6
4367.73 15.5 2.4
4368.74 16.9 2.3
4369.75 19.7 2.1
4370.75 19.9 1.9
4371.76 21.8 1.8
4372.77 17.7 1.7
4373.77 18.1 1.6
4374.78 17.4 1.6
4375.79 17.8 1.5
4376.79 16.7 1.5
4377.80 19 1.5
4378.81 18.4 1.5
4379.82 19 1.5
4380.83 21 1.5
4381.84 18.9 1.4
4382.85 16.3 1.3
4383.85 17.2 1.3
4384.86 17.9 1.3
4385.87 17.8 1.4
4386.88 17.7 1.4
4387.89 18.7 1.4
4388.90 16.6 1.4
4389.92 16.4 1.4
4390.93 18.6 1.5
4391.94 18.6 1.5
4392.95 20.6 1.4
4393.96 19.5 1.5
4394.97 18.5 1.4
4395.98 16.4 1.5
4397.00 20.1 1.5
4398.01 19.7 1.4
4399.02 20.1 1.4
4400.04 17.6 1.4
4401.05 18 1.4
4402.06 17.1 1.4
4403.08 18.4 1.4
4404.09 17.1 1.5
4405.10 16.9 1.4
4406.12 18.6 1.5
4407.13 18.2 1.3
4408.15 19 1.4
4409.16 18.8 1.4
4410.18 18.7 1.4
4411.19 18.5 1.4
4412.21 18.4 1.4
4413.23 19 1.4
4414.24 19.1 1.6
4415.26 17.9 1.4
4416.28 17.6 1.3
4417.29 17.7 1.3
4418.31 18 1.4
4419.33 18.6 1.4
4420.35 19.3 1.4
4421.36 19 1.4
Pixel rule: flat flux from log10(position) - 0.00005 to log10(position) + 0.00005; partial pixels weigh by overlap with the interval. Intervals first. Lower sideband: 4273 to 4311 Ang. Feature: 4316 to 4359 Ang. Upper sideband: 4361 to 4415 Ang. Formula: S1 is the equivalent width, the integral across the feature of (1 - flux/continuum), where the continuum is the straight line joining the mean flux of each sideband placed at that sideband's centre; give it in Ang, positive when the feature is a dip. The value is 3.0 Ang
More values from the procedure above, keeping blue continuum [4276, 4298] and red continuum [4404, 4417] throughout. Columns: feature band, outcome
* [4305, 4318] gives 0.4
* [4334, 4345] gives 2.4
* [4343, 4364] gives 0.6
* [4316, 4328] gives 0.1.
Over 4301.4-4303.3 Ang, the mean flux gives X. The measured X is 17.4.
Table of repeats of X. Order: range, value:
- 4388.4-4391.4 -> 17.1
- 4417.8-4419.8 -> 18.3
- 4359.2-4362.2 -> 20.9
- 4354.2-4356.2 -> 17.4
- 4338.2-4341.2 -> 11.2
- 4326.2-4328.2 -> 17.5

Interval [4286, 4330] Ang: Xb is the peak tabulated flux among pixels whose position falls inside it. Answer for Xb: 19.7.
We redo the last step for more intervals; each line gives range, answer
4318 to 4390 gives 22.5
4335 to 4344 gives 17.7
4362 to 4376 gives 21.8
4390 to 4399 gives 20.6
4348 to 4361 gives 20.4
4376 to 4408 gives 21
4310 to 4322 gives 19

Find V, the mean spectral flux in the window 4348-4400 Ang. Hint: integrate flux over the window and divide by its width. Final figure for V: 18.2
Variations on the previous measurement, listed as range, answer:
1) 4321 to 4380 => 17.3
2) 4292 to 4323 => 17.5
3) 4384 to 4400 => 18.4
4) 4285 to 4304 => 17.2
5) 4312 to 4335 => 17.7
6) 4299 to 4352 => 16.9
